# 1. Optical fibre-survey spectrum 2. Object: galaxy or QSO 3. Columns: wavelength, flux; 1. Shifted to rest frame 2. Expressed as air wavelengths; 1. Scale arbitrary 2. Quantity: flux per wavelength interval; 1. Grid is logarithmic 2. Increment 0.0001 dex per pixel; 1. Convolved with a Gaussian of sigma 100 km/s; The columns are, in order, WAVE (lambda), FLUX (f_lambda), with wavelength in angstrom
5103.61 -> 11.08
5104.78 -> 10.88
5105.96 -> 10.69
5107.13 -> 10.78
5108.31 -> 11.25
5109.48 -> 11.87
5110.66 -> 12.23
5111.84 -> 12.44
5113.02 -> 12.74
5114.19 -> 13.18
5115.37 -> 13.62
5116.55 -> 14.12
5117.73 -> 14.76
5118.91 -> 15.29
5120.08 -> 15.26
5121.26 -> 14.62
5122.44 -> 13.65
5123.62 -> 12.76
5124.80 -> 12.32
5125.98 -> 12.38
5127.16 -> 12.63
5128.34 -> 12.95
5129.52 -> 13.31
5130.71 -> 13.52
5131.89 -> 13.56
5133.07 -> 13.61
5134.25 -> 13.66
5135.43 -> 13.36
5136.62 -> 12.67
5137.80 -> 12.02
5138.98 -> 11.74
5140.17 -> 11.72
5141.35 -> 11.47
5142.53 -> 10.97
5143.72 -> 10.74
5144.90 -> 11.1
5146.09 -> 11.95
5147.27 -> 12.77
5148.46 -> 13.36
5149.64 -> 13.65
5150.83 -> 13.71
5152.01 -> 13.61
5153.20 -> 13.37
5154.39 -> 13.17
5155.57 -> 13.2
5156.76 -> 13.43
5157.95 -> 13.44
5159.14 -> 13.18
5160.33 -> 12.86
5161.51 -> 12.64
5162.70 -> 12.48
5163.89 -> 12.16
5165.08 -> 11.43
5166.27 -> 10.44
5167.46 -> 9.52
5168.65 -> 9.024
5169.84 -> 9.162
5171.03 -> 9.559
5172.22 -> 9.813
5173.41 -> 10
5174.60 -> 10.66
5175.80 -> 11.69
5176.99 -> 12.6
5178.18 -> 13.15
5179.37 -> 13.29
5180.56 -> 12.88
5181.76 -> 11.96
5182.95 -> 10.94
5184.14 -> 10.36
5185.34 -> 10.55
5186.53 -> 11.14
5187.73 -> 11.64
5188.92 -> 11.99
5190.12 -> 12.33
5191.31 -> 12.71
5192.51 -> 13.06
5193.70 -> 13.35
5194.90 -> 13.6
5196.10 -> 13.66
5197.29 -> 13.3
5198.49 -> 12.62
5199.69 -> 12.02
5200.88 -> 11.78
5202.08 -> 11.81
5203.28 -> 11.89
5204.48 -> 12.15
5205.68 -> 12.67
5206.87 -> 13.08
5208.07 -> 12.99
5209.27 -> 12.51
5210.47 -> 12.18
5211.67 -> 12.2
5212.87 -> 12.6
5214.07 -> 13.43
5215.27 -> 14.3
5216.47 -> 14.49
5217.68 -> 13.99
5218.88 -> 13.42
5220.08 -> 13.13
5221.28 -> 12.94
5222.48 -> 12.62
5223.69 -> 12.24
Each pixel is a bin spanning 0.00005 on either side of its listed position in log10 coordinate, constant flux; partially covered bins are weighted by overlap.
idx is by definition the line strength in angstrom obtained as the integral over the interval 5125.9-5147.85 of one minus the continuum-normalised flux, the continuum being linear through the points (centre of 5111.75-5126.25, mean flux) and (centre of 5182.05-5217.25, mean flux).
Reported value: 1.64 angstrom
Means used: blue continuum 13.7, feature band 12.4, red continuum 12.5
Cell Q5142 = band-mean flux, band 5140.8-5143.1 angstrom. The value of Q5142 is 11.2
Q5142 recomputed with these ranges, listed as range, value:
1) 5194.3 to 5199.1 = 13.3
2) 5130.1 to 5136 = 13.5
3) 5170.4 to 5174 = 9.79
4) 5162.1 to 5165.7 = 12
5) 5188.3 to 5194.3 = 12.7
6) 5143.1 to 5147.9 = 11.6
